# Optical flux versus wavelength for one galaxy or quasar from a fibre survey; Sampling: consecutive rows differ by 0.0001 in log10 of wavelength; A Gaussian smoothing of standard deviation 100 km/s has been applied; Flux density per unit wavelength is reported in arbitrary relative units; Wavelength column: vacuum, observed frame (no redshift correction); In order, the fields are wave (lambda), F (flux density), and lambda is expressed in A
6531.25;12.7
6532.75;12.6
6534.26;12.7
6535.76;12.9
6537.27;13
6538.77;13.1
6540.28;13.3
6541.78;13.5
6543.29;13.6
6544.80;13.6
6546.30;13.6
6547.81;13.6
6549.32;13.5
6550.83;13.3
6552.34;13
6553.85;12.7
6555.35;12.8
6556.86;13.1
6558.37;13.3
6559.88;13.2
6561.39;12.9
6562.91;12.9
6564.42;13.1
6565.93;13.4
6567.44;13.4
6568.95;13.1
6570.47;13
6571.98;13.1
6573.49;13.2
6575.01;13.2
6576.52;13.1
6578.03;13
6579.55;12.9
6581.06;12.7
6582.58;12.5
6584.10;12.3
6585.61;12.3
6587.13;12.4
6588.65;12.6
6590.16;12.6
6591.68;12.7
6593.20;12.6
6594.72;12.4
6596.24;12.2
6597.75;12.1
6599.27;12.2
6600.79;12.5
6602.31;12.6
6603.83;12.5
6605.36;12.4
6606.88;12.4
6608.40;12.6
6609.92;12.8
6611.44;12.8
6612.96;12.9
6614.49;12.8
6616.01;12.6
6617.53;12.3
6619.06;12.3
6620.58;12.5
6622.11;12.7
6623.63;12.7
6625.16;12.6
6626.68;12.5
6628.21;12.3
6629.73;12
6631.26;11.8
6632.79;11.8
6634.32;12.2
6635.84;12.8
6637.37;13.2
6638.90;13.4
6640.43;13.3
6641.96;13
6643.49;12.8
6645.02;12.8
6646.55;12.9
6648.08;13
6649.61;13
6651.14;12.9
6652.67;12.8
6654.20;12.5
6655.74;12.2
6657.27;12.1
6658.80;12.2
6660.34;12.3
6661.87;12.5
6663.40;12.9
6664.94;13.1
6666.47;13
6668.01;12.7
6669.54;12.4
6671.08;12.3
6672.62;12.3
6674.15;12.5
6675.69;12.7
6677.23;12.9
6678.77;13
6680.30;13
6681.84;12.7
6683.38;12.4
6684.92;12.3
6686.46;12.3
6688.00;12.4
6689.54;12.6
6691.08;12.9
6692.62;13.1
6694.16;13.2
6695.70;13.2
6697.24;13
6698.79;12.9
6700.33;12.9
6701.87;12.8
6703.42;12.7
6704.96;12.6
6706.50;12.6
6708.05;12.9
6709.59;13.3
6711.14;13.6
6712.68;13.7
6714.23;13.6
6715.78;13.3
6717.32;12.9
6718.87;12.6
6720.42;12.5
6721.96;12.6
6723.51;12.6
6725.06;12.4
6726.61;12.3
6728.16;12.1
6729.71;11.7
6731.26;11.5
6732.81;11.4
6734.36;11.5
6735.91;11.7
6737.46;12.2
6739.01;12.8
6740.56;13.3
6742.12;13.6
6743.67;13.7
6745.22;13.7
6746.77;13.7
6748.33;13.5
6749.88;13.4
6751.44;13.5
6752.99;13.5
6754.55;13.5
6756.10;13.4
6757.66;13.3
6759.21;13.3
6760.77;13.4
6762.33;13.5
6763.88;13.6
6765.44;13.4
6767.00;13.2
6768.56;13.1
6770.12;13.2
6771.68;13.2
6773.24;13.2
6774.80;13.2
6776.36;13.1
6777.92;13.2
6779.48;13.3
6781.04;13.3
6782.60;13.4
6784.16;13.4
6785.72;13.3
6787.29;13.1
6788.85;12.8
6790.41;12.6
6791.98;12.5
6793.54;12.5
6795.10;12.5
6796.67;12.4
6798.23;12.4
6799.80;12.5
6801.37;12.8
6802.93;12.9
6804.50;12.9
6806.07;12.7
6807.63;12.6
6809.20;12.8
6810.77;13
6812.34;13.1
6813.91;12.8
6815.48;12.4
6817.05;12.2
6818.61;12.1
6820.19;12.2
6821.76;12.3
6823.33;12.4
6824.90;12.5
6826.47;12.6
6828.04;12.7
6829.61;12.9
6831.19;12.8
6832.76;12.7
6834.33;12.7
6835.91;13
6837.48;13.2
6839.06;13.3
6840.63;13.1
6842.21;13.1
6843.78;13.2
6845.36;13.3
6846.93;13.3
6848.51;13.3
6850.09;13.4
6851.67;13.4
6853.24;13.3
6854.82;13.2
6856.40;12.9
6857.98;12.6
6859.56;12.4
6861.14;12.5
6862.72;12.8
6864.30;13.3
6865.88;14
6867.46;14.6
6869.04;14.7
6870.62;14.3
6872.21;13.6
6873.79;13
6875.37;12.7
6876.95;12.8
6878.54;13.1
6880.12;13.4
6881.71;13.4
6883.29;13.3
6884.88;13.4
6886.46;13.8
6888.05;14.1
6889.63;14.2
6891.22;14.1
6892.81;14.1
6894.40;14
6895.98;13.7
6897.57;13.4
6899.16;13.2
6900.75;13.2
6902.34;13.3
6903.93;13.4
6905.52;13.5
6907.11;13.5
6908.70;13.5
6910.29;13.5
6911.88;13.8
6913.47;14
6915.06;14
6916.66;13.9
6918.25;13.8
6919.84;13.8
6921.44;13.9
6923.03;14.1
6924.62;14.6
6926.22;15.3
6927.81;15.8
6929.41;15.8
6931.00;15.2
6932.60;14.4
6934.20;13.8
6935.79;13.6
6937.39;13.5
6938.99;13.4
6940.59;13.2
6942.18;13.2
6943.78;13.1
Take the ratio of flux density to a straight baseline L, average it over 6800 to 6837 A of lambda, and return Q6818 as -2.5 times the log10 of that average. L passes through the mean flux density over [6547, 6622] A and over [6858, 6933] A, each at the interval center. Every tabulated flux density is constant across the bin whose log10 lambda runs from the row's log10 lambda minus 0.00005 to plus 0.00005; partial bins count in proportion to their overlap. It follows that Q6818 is 0.07 mag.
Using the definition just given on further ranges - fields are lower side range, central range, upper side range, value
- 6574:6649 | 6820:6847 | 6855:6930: 0.05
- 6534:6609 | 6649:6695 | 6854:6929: 0.04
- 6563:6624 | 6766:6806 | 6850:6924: 0.02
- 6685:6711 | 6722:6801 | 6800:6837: -0.02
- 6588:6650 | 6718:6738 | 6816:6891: 0.07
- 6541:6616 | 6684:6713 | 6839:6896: 0.02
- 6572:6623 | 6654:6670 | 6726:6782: 0.02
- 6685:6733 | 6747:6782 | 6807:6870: -0.04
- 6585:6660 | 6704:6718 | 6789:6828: -0.05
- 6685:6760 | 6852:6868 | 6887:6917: 0.03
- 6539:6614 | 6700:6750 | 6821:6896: 0.03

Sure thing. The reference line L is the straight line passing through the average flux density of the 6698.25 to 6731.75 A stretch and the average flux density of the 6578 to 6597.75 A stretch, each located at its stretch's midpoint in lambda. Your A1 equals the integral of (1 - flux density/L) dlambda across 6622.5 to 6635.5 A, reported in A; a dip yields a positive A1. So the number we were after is 0.3 A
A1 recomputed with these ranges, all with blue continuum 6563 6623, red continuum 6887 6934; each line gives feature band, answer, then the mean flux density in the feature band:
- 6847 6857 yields 0.38 A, 13.3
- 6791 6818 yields 1.87 A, 12.6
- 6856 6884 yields 1.12 A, 13.3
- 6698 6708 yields 0.30 A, 12.8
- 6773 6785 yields 0.19 A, 13.3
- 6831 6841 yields 0.54 A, 13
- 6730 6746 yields 0.95 A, 12.5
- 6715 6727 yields 0.52 A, 12.7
